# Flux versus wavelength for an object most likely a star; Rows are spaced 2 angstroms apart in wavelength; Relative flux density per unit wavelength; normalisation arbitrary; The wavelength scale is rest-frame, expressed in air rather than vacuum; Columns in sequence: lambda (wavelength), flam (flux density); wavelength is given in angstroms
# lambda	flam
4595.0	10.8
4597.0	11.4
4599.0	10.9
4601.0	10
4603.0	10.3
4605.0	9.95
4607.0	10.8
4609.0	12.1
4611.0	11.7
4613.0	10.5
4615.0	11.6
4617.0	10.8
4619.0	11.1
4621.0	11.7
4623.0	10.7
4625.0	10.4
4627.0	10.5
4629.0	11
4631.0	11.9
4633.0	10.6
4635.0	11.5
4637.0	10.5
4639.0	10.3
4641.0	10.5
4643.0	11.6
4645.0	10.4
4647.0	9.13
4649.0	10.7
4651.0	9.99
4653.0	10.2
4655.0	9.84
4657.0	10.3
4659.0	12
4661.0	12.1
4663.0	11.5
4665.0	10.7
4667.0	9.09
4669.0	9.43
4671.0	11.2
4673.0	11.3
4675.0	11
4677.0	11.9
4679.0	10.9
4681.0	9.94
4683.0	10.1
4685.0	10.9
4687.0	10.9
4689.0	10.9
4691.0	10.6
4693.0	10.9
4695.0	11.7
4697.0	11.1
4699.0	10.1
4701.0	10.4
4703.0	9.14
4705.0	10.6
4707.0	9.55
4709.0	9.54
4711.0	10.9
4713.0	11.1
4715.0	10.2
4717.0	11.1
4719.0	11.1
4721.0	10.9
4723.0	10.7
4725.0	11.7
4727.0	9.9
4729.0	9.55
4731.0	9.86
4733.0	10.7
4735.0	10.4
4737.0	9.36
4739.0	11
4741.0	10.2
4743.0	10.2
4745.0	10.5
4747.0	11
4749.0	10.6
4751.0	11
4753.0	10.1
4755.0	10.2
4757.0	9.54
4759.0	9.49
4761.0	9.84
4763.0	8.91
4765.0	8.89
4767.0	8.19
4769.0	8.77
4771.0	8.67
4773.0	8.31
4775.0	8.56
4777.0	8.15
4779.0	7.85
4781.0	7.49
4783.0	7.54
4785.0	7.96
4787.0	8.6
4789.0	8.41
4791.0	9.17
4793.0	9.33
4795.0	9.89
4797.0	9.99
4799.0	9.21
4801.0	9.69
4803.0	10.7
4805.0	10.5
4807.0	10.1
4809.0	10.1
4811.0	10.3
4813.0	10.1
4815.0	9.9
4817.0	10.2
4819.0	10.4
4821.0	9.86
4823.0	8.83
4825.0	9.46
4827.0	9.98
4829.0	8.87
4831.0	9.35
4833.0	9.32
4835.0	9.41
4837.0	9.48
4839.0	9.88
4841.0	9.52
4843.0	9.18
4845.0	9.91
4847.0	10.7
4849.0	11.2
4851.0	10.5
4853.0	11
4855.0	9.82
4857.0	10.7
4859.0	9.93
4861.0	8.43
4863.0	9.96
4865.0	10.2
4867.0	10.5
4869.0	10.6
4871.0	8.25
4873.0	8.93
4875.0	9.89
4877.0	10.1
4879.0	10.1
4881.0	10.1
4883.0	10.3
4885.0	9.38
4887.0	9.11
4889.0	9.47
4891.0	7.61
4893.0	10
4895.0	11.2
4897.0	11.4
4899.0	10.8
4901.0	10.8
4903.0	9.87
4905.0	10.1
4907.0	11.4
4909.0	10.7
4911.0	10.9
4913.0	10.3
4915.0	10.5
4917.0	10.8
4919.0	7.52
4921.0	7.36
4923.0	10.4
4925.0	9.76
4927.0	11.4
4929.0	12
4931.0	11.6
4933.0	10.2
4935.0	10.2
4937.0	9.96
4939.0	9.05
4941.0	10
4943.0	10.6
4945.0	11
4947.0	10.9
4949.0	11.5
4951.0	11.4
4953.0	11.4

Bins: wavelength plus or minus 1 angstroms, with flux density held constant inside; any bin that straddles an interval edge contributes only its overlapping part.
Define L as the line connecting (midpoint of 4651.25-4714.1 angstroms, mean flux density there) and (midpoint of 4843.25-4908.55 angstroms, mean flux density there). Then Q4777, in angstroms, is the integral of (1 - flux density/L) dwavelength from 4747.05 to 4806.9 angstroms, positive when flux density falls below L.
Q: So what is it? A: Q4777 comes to 6.68 angstroms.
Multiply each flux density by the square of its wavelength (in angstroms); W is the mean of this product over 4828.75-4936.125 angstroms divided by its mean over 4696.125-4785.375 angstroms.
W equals 1.09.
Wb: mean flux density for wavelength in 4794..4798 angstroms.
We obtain 9.94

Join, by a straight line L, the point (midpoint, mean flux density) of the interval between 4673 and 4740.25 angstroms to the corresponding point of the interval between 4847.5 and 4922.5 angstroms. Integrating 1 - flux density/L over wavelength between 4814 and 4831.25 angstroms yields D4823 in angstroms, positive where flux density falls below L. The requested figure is 0.9 angstroms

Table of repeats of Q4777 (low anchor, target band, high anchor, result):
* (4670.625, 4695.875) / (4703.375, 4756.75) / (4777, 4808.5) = -1.6 angstroms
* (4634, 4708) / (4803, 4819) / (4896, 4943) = 0.3 angstroms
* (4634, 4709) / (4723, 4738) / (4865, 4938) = 0.3 angstroms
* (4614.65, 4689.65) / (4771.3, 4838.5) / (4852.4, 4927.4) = 6.2 angstroms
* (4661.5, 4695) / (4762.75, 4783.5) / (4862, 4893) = 3.9 angstroms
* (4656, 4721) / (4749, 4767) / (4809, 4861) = 1.1 angstroms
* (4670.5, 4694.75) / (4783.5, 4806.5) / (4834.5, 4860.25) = 2.1 angstroms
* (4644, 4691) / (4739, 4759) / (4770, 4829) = -1.2 angstroms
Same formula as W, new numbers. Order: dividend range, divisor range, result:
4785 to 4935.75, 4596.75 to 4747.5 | 1.01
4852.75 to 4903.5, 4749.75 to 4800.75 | 1.15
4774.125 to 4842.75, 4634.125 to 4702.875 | 0.93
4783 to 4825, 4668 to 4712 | 0.95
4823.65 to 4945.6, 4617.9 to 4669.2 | 1.04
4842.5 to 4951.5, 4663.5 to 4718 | 1.05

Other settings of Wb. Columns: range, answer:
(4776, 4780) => 8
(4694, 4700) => 11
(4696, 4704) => 10.2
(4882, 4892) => 9.17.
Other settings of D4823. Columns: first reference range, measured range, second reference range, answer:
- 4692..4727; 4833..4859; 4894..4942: 0.9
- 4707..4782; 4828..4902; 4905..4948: 1.9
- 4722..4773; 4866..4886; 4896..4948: 0.9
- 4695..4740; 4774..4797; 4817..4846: 3.2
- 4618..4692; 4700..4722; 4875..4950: 0.4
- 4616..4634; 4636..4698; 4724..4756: 0.3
